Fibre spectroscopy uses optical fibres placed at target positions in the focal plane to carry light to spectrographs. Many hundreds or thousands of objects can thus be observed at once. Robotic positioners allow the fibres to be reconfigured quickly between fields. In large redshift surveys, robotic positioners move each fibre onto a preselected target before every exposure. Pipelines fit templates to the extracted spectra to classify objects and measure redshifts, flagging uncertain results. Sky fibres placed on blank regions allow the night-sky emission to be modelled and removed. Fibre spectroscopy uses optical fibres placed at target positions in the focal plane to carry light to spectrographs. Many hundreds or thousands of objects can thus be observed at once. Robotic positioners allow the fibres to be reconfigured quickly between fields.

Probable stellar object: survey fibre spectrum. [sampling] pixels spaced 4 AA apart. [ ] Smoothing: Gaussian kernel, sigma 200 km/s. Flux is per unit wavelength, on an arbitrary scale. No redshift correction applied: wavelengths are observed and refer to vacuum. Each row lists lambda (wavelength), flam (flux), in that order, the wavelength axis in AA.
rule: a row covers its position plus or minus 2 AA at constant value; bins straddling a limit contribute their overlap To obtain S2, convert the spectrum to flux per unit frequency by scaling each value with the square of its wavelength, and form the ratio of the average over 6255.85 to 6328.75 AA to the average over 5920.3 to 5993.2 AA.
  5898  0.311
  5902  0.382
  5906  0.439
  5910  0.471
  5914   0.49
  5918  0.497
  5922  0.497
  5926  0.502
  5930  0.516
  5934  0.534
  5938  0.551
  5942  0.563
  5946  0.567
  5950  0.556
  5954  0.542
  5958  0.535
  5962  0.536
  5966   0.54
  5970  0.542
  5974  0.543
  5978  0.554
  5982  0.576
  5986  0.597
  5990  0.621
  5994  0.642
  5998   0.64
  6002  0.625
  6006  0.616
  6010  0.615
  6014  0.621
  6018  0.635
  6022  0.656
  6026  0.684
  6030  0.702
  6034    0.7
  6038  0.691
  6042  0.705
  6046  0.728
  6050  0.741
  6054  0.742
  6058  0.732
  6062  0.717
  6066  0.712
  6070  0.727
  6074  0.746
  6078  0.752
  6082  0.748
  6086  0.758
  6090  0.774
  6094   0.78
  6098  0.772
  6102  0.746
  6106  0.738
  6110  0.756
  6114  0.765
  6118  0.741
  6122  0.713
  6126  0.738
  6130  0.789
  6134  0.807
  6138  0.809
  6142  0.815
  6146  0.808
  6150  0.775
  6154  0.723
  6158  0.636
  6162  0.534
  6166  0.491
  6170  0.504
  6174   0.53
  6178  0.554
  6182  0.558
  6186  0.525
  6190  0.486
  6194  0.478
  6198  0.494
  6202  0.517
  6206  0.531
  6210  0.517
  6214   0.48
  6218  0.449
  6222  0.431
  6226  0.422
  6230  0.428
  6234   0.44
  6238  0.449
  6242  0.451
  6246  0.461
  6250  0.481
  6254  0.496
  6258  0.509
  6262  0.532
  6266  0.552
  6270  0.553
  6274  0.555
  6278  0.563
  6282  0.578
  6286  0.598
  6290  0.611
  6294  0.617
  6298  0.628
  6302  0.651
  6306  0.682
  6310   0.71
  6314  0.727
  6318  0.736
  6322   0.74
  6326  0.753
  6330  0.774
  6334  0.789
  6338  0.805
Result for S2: 1.3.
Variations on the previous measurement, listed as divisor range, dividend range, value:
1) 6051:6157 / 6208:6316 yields 0.75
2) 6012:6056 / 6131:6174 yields 1.03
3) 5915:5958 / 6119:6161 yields 1.52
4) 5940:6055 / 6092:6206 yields 1.12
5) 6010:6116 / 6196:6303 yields 0.76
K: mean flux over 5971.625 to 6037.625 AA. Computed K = 0.628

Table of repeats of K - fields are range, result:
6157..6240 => 0.496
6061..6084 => 0.734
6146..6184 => 0.601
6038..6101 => 0.741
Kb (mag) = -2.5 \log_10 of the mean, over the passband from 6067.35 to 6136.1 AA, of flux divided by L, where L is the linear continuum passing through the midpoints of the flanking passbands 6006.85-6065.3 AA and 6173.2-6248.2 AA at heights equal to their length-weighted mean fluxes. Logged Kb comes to -0.23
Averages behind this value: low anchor 0.69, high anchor 0.484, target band 0.756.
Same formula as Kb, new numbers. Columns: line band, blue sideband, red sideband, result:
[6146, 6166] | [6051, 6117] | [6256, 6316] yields 0.05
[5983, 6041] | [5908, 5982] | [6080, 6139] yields -0.04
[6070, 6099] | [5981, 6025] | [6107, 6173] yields -0.13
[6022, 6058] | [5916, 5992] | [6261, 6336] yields -0.23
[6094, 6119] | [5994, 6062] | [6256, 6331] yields -0.14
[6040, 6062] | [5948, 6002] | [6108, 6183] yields -0.17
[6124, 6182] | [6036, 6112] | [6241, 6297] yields -0.02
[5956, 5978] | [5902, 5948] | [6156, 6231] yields -0.07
